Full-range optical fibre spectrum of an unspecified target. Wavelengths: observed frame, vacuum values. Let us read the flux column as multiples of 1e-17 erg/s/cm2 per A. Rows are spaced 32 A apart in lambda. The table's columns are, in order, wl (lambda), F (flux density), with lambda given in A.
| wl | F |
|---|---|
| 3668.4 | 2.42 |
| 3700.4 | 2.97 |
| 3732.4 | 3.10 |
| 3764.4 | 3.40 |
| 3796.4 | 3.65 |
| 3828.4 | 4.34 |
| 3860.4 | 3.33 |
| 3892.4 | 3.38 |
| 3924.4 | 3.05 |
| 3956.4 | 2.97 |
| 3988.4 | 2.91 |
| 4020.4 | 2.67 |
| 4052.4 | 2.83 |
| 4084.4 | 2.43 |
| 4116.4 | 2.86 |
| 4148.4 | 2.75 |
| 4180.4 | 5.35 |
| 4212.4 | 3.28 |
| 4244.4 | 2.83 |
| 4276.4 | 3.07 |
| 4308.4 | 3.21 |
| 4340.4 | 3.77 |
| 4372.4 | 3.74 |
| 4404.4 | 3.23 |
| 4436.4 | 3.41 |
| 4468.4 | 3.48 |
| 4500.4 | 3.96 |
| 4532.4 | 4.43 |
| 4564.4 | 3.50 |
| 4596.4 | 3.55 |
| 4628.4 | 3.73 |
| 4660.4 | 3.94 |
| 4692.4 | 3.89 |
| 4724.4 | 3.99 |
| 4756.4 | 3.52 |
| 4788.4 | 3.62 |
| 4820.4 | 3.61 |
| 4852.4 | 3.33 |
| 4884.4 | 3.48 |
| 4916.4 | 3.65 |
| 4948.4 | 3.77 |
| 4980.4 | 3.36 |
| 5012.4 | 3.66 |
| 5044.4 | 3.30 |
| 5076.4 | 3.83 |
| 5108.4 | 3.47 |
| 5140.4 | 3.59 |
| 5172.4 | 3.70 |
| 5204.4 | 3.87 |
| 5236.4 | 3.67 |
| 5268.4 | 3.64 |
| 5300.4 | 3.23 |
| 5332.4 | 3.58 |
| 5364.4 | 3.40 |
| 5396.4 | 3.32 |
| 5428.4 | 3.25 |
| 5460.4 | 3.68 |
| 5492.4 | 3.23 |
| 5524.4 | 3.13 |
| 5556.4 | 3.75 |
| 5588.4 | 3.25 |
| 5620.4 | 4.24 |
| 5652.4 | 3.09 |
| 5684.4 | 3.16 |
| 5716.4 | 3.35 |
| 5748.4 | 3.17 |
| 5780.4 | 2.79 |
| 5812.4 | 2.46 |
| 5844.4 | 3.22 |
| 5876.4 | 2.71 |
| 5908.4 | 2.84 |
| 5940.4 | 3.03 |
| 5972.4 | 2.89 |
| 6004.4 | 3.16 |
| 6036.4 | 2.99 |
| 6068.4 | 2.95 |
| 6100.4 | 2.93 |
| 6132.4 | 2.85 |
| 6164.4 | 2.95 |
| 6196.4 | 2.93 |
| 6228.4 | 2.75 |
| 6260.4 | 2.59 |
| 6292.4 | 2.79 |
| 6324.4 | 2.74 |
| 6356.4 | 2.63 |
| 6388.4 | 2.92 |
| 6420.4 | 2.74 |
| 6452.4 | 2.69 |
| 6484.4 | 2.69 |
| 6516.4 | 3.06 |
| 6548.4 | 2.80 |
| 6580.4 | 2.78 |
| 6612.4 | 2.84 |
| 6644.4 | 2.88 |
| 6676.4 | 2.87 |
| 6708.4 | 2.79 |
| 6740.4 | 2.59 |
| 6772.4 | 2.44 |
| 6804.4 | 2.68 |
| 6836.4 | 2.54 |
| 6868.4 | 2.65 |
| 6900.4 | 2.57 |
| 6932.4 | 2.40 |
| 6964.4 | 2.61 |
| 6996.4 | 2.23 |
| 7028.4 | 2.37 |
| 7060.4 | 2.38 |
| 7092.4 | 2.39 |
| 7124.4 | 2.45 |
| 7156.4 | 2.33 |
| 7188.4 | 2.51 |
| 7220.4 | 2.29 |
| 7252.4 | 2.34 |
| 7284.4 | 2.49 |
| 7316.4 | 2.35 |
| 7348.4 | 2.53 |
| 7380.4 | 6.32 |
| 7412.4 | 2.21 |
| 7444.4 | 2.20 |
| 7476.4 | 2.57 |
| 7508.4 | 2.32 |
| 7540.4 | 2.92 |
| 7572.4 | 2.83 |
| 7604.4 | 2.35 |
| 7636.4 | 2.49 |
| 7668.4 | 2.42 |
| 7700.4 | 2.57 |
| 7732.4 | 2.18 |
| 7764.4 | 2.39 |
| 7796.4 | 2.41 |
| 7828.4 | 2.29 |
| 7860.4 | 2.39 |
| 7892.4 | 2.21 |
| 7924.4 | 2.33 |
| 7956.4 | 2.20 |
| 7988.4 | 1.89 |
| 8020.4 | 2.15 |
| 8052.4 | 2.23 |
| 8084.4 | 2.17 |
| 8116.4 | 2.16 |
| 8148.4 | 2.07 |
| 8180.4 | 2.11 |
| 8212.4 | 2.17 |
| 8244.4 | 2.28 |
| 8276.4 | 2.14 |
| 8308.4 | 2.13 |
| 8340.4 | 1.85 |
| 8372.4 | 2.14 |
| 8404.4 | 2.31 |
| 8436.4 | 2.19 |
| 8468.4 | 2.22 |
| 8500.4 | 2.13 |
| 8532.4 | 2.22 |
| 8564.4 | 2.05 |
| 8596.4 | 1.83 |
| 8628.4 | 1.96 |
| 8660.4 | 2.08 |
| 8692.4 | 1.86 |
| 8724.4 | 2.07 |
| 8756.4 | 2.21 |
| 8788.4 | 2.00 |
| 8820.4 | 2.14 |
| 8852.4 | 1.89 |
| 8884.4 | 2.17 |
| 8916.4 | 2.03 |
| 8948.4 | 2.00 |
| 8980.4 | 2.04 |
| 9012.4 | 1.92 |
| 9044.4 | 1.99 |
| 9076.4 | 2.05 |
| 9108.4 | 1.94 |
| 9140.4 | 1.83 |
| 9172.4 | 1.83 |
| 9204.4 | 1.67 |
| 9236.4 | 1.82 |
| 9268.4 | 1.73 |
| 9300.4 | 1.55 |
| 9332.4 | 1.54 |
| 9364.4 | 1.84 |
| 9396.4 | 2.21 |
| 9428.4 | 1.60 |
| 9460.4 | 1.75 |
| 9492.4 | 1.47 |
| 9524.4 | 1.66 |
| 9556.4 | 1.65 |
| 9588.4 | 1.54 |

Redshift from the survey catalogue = 0.123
